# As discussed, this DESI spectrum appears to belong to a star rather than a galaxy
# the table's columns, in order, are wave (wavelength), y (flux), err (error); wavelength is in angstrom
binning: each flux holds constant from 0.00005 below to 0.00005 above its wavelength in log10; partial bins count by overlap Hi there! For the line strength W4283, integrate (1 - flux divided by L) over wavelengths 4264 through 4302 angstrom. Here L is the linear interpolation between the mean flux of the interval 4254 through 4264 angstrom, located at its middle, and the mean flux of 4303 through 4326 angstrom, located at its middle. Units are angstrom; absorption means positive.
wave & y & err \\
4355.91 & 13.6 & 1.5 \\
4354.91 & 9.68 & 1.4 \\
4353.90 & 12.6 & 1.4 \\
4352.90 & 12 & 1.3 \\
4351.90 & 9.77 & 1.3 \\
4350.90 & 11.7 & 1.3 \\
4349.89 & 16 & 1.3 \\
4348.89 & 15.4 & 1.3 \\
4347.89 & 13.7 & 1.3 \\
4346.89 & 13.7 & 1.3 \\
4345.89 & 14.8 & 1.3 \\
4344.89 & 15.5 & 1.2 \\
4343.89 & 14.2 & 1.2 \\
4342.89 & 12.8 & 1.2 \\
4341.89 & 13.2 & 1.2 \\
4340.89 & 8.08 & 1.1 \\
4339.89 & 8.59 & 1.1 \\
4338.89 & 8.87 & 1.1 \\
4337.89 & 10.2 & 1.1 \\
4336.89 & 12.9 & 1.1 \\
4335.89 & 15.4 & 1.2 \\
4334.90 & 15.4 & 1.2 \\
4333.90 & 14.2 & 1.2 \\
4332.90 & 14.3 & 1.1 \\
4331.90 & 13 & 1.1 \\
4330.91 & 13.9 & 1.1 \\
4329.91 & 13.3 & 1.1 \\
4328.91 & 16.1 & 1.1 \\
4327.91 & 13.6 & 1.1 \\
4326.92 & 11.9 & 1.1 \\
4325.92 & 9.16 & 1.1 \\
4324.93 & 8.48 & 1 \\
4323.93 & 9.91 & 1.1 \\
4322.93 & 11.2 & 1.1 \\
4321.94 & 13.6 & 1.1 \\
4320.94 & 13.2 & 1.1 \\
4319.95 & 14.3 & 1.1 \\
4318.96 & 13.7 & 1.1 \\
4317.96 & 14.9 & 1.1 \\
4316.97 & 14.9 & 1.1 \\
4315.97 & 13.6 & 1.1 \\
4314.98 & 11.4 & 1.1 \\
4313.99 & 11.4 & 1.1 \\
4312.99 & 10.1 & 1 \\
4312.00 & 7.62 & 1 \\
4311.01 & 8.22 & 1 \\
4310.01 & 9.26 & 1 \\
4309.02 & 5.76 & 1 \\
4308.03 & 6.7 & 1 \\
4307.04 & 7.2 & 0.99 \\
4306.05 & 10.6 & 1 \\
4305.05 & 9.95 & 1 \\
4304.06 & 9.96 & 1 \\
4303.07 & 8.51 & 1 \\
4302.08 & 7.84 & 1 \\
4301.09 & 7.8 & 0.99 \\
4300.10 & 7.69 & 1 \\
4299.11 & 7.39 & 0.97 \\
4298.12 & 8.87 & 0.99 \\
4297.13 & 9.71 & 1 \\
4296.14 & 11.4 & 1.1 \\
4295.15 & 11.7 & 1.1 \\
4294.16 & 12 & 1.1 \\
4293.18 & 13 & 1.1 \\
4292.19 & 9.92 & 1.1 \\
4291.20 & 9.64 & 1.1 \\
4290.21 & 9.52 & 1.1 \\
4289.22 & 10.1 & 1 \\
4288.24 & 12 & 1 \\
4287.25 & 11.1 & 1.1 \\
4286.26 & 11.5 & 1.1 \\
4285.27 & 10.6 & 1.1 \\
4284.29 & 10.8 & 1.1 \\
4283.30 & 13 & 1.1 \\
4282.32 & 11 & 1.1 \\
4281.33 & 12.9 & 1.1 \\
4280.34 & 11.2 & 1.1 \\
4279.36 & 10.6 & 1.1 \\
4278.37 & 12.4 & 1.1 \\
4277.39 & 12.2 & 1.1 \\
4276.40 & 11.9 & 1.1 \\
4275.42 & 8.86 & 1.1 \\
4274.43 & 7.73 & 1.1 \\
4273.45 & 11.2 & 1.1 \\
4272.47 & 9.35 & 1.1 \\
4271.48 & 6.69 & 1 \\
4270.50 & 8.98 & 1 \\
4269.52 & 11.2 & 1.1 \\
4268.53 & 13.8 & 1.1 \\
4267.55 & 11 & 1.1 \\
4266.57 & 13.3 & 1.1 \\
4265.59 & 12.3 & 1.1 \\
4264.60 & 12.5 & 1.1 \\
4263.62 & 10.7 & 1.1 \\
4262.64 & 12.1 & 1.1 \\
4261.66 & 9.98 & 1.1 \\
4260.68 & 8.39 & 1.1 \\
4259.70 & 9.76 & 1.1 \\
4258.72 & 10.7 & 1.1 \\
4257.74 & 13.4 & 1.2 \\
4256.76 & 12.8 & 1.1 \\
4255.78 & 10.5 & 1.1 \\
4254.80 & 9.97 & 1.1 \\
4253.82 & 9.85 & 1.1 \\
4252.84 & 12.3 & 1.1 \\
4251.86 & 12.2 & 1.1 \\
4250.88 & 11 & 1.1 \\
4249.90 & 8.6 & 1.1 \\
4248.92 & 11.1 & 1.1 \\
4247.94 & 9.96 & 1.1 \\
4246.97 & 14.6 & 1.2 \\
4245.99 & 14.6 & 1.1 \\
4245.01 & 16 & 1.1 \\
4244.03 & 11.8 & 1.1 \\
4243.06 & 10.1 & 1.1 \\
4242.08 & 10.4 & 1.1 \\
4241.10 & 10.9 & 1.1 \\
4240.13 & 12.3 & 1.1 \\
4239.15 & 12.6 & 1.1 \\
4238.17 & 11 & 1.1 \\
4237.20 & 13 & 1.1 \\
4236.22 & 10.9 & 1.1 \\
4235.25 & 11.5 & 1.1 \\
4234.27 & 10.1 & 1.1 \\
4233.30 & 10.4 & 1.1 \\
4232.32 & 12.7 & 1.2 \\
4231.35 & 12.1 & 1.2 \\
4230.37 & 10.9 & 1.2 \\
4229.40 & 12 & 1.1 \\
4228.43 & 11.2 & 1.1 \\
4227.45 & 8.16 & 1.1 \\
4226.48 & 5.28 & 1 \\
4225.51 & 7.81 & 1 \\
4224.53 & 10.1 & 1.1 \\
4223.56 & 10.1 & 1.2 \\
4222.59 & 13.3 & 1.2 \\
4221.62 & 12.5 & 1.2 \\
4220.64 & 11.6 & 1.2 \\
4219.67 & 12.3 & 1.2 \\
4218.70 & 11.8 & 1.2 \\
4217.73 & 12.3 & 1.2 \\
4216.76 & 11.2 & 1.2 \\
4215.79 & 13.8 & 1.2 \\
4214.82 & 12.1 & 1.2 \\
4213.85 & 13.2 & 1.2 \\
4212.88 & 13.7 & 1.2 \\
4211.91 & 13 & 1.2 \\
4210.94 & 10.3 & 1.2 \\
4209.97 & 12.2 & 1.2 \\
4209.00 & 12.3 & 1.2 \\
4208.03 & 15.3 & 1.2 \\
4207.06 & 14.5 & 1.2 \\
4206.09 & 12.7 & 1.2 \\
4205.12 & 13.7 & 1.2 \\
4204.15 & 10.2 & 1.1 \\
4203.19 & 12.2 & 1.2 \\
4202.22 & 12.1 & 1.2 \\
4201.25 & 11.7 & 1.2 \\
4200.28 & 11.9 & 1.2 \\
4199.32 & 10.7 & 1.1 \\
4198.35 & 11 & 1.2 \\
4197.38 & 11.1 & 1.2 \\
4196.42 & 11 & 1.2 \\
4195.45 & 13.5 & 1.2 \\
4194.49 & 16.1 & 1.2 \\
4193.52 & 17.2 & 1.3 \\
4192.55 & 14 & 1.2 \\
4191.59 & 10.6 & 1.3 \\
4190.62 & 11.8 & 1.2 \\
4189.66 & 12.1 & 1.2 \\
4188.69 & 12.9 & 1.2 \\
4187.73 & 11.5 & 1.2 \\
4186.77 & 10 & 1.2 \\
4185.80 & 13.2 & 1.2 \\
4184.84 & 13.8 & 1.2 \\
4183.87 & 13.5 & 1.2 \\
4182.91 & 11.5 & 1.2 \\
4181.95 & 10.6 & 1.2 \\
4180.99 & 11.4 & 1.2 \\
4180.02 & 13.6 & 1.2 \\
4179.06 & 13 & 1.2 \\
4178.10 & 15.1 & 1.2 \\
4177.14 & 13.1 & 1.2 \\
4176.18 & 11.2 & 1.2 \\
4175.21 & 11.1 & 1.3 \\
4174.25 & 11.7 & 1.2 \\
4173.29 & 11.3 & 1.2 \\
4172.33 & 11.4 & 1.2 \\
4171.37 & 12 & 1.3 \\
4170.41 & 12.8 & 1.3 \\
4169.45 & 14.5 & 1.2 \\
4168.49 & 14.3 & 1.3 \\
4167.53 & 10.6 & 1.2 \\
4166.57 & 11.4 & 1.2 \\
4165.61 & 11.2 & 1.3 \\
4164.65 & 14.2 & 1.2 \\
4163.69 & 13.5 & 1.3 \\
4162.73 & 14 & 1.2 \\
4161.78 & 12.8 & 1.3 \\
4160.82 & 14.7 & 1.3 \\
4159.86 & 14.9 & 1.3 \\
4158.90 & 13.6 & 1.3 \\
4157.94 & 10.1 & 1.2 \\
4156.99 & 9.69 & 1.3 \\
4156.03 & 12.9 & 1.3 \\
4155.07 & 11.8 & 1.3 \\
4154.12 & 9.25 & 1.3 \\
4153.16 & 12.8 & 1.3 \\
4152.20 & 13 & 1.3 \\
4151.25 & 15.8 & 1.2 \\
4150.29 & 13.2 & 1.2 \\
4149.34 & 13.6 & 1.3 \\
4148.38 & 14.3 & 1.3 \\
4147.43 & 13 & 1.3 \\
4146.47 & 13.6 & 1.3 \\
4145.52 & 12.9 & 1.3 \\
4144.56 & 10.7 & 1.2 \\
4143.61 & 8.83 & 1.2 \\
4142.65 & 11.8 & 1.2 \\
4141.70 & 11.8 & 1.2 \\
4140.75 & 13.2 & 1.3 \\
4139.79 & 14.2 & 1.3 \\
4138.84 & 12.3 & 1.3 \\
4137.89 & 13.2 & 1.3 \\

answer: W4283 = 0.2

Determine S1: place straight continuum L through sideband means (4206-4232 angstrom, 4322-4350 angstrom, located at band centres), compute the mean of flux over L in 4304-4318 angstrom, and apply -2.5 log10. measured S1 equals 0.25 mag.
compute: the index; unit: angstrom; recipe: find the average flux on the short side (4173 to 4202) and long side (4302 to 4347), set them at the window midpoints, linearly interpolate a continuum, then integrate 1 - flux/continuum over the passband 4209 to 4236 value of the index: 1.9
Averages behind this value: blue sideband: 12.4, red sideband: 11.7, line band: 11.3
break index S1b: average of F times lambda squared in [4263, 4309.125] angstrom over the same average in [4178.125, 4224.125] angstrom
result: 0.86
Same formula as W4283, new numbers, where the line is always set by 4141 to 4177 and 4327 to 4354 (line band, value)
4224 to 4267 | 5.3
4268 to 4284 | 2.5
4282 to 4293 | 1.7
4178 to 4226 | 1.1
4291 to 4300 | 1.8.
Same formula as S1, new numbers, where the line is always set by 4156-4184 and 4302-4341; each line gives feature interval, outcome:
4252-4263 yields 0.09 mag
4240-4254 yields 0.02 mag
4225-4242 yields 0.12 mag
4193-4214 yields -0.04 mag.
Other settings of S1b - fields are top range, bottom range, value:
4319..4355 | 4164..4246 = 1.12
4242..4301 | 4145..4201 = 0.91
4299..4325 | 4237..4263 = 0.92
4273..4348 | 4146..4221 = 0.95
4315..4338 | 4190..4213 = 1.10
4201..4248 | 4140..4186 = 0.97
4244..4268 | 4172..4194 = 0.96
